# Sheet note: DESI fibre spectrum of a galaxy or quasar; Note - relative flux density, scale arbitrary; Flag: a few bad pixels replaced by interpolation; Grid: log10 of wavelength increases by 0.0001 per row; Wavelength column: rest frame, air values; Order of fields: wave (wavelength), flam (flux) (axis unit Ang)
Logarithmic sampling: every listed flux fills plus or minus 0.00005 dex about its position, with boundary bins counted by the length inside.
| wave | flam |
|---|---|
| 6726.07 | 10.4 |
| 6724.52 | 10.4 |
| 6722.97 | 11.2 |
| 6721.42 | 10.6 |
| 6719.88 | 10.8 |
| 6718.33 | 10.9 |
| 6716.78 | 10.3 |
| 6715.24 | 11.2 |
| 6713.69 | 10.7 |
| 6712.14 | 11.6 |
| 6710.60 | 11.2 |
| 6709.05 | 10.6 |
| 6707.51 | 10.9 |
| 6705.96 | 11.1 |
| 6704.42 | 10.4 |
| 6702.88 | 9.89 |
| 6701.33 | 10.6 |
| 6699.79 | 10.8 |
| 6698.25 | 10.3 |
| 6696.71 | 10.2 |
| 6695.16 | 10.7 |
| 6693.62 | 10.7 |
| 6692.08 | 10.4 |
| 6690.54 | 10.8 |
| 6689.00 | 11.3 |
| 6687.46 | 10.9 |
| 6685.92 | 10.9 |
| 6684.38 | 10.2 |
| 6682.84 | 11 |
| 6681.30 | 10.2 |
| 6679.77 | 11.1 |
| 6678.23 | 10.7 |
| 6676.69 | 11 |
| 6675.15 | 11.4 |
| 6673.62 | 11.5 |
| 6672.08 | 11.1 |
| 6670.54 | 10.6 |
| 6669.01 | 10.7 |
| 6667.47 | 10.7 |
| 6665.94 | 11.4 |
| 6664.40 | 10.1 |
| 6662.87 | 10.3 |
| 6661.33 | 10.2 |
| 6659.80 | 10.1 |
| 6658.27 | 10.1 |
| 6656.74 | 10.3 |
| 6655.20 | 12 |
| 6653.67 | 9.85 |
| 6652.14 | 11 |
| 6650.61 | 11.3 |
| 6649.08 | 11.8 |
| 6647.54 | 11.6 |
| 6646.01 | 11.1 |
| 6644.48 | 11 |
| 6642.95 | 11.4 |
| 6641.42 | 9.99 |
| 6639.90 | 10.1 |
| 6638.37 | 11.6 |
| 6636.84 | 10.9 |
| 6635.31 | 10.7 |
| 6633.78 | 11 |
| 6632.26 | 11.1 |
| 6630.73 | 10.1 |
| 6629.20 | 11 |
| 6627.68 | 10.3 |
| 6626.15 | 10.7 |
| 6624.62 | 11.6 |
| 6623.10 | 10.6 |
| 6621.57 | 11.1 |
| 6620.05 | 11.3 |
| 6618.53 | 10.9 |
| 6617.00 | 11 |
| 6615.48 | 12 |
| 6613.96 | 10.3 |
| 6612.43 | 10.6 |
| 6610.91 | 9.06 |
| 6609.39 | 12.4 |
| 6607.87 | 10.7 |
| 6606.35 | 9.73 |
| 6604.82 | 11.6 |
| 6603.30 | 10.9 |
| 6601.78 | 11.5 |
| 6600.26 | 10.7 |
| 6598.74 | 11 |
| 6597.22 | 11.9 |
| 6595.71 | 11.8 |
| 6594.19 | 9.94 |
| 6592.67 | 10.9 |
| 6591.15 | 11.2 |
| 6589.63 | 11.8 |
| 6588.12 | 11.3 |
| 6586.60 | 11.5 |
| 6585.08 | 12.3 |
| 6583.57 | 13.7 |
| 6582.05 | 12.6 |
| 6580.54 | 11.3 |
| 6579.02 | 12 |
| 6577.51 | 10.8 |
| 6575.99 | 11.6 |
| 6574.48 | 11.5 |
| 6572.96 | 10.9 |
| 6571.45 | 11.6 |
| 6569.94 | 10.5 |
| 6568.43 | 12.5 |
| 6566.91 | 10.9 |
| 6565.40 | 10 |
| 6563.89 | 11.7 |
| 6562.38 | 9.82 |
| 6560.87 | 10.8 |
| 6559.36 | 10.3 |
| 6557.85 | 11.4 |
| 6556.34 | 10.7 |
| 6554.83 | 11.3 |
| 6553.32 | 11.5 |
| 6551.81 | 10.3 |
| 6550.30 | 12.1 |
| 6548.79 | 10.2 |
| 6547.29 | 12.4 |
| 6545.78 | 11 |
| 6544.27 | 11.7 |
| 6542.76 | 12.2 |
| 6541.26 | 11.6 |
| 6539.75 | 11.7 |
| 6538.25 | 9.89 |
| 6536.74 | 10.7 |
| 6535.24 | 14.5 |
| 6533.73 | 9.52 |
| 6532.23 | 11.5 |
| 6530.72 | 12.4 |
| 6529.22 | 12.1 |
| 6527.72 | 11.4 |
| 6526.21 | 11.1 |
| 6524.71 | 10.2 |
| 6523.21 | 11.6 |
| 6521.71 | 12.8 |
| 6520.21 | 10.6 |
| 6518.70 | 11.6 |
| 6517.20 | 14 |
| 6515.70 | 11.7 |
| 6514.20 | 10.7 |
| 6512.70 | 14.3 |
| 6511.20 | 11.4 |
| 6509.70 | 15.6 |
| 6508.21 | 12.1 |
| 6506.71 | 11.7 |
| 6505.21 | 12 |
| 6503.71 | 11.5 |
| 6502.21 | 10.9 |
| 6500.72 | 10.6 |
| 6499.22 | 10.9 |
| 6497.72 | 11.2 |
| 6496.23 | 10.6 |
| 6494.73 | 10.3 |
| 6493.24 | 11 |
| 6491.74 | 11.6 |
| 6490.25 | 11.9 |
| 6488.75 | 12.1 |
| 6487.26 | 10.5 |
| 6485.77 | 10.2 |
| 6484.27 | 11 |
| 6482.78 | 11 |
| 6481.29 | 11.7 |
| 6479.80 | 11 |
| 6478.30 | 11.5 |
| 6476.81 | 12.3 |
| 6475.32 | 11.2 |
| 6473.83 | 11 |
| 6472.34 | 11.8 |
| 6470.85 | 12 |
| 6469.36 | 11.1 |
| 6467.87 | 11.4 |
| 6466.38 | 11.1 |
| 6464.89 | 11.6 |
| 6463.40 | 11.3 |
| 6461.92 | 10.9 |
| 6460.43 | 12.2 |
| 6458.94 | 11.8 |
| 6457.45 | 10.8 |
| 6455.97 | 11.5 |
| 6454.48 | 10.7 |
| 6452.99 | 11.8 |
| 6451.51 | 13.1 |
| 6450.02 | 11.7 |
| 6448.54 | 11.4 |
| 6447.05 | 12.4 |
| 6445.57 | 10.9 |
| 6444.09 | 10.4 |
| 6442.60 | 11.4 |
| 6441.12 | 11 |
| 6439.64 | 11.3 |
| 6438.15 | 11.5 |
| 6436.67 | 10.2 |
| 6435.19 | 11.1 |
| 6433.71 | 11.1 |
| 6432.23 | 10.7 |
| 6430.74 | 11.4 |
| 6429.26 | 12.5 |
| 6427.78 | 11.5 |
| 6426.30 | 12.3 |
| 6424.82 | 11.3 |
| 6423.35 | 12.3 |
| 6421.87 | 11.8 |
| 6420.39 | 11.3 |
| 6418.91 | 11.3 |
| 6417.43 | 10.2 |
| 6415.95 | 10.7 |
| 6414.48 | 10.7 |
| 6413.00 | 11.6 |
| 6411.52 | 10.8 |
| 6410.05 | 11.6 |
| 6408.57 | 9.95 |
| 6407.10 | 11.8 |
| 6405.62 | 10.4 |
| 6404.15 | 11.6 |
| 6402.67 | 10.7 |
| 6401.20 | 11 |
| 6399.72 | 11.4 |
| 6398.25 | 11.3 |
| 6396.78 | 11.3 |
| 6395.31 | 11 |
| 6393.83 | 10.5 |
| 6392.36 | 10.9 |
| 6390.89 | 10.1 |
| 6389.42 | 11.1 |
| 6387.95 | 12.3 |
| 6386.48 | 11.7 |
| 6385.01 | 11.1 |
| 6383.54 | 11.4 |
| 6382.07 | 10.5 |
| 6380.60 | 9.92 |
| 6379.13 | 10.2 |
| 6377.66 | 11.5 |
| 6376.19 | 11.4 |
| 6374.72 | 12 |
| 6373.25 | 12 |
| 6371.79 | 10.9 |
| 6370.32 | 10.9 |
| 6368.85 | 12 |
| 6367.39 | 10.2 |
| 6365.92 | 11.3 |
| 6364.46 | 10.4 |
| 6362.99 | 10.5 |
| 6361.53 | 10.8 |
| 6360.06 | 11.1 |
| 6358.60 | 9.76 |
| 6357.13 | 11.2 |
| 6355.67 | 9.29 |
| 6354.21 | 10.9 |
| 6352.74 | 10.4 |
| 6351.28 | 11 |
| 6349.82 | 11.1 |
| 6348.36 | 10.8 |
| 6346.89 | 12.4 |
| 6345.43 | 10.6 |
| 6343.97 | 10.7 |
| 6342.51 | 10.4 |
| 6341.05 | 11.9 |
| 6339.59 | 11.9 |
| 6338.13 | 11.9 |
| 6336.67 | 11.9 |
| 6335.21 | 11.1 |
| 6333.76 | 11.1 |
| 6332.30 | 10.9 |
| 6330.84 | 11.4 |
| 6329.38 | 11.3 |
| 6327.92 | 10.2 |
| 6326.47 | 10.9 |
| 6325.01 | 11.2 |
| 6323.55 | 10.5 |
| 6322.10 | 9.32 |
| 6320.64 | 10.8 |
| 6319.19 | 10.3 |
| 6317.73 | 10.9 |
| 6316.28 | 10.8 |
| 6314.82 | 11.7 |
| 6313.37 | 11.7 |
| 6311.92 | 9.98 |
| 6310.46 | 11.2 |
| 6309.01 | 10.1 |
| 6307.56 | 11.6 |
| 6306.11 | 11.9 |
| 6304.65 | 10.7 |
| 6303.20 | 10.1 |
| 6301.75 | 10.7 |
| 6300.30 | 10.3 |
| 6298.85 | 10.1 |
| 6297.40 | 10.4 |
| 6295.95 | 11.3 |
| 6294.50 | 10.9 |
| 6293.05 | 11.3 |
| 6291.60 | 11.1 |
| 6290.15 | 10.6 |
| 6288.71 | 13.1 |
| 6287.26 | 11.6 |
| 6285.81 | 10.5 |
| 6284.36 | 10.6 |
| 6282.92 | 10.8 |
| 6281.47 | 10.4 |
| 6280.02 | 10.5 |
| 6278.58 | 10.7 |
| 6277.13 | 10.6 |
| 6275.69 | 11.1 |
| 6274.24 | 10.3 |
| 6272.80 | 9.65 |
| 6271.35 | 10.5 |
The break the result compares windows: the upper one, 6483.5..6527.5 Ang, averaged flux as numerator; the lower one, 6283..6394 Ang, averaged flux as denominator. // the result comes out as 1.06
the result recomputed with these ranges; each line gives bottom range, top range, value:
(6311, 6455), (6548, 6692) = 0.99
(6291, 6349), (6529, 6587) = 1.04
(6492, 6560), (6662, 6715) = 0.93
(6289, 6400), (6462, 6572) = 1.04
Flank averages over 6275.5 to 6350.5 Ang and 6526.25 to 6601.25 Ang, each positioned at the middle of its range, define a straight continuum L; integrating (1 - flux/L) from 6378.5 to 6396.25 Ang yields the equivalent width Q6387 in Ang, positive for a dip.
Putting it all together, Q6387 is 0.3 Ang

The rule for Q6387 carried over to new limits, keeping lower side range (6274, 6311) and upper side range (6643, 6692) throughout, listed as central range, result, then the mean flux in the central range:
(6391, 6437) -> -1.3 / 11.2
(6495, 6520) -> -2.3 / 11.9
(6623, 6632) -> 0.1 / 10.7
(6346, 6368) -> 0.2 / 10.7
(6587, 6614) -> -0.3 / 11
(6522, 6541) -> -1.0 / 11.4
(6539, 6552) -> -0.8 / 11.5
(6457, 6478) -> -1.2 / 11.5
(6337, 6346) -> -0.3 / 11.3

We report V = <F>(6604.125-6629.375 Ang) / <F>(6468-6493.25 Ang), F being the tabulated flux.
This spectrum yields 0.96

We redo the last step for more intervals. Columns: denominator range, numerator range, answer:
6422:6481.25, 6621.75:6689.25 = 0.95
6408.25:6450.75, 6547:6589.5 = 1.01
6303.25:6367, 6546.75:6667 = 1.01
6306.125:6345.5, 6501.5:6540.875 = 1.07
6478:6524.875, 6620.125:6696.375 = 0.93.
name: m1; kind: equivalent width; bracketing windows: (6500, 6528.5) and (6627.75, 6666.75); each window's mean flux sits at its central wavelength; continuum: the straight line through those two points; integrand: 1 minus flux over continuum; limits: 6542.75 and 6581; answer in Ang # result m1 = 1.1 Ang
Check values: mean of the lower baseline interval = 11.9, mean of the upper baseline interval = 10.8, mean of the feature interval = 11.2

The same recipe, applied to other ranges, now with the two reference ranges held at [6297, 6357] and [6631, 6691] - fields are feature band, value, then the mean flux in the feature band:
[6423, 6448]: -1.1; 11.4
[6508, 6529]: -2.3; 12.1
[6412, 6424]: -0.4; 11.2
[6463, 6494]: -1.4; 11.3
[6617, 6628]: -0.1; 11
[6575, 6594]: -1.5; 11.7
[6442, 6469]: -1.5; 11.5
